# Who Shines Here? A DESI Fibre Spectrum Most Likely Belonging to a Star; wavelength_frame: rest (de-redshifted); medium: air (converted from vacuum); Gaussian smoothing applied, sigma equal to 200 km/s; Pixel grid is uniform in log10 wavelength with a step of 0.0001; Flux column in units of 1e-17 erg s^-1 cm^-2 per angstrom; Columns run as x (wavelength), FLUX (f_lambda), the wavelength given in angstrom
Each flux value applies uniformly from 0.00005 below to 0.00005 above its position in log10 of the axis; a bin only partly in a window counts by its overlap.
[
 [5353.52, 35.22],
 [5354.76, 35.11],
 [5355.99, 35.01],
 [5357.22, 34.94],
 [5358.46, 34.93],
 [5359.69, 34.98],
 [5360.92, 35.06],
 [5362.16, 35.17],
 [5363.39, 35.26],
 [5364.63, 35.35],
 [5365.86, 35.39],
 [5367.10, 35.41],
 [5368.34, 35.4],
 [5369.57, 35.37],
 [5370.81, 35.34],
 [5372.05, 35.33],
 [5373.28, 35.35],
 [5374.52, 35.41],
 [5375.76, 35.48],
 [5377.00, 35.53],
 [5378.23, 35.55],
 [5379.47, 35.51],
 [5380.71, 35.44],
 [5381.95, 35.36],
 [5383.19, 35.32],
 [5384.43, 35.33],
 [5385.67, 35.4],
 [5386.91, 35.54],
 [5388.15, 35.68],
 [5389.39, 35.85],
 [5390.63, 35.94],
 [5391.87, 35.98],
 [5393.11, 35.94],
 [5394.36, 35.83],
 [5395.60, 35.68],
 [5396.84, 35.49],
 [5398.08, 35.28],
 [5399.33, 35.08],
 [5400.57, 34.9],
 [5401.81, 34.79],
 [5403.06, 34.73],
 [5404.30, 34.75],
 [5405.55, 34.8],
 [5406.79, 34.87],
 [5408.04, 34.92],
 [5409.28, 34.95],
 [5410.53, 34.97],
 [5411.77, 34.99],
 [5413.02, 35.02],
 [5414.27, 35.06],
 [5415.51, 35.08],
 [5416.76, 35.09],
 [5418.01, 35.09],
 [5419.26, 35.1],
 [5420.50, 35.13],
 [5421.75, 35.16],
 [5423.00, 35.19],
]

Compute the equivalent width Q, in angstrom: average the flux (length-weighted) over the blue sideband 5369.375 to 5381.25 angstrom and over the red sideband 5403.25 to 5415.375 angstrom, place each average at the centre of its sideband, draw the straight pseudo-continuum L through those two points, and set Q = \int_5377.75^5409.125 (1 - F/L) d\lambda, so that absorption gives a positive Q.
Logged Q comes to -0.2 angstrom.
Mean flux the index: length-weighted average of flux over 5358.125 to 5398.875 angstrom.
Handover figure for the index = 35.5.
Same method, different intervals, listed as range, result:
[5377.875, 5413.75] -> 35.3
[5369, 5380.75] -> 35.4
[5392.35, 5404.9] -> 35.3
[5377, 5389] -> 35.5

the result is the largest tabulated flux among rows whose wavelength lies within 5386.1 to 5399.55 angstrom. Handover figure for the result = 35.98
